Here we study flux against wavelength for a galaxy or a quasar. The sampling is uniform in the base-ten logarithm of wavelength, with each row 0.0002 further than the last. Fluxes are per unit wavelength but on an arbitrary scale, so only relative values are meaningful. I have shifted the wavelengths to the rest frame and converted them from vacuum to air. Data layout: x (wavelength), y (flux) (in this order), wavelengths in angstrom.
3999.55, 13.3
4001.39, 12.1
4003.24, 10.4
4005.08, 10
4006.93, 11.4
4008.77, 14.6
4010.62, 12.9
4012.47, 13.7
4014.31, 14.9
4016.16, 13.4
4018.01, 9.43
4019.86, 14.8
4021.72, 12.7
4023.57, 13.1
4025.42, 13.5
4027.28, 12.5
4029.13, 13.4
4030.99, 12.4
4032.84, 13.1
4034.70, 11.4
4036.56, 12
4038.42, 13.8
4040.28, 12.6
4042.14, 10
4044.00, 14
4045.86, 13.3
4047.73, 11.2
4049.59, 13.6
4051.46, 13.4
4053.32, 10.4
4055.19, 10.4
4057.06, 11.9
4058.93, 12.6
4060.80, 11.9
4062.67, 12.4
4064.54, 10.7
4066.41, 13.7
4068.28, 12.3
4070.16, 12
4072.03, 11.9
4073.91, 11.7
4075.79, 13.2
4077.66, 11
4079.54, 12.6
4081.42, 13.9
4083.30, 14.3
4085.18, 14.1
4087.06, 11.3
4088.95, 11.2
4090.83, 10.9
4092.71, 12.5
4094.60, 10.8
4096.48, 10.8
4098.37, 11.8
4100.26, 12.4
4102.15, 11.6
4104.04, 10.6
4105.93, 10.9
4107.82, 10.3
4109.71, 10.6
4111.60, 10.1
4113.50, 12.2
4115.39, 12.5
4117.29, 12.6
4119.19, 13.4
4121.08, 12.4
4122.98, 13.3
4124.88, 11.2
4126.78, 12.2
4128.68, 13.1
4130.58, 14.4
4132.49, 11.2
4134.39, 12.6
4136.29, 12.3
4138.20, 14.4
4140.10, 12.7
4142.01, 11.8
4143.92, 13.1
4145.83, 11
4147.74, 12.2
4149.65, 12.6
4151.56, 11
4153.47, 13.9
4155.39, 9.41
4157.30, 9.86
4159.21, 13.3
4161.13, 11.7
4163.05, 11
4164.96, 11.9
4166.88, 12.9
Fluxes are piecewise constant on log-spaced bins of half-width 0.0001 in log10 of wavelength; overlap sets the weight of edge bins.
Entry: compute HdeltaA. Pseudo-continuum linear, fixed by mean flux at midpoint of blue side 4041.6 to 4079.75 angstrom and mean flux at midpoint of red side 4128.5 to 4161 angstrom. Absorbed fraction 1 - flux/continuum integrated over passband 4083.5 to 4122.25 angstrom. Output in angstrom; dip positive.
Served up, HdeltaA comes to 1.5 angstrom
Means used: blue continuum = 12.1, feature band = 11.7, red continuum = 12.3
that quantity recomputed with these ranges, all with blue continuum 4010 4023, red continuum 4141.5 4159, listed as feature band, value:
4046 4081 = 1.4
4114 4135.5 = -1.1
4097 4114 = 1.5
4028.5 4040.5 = 0.3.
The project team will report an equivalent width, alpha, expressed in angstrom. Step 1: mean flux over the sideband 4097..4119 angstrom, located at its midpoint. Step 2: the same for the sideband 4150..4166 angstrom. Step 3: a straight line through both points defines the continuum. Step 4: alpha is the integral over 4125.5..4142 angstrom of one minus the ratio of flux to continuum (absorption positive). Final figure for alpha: -1.8 angstrom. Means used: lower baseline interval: 11.5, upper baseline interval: 11.6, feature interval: 12.8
